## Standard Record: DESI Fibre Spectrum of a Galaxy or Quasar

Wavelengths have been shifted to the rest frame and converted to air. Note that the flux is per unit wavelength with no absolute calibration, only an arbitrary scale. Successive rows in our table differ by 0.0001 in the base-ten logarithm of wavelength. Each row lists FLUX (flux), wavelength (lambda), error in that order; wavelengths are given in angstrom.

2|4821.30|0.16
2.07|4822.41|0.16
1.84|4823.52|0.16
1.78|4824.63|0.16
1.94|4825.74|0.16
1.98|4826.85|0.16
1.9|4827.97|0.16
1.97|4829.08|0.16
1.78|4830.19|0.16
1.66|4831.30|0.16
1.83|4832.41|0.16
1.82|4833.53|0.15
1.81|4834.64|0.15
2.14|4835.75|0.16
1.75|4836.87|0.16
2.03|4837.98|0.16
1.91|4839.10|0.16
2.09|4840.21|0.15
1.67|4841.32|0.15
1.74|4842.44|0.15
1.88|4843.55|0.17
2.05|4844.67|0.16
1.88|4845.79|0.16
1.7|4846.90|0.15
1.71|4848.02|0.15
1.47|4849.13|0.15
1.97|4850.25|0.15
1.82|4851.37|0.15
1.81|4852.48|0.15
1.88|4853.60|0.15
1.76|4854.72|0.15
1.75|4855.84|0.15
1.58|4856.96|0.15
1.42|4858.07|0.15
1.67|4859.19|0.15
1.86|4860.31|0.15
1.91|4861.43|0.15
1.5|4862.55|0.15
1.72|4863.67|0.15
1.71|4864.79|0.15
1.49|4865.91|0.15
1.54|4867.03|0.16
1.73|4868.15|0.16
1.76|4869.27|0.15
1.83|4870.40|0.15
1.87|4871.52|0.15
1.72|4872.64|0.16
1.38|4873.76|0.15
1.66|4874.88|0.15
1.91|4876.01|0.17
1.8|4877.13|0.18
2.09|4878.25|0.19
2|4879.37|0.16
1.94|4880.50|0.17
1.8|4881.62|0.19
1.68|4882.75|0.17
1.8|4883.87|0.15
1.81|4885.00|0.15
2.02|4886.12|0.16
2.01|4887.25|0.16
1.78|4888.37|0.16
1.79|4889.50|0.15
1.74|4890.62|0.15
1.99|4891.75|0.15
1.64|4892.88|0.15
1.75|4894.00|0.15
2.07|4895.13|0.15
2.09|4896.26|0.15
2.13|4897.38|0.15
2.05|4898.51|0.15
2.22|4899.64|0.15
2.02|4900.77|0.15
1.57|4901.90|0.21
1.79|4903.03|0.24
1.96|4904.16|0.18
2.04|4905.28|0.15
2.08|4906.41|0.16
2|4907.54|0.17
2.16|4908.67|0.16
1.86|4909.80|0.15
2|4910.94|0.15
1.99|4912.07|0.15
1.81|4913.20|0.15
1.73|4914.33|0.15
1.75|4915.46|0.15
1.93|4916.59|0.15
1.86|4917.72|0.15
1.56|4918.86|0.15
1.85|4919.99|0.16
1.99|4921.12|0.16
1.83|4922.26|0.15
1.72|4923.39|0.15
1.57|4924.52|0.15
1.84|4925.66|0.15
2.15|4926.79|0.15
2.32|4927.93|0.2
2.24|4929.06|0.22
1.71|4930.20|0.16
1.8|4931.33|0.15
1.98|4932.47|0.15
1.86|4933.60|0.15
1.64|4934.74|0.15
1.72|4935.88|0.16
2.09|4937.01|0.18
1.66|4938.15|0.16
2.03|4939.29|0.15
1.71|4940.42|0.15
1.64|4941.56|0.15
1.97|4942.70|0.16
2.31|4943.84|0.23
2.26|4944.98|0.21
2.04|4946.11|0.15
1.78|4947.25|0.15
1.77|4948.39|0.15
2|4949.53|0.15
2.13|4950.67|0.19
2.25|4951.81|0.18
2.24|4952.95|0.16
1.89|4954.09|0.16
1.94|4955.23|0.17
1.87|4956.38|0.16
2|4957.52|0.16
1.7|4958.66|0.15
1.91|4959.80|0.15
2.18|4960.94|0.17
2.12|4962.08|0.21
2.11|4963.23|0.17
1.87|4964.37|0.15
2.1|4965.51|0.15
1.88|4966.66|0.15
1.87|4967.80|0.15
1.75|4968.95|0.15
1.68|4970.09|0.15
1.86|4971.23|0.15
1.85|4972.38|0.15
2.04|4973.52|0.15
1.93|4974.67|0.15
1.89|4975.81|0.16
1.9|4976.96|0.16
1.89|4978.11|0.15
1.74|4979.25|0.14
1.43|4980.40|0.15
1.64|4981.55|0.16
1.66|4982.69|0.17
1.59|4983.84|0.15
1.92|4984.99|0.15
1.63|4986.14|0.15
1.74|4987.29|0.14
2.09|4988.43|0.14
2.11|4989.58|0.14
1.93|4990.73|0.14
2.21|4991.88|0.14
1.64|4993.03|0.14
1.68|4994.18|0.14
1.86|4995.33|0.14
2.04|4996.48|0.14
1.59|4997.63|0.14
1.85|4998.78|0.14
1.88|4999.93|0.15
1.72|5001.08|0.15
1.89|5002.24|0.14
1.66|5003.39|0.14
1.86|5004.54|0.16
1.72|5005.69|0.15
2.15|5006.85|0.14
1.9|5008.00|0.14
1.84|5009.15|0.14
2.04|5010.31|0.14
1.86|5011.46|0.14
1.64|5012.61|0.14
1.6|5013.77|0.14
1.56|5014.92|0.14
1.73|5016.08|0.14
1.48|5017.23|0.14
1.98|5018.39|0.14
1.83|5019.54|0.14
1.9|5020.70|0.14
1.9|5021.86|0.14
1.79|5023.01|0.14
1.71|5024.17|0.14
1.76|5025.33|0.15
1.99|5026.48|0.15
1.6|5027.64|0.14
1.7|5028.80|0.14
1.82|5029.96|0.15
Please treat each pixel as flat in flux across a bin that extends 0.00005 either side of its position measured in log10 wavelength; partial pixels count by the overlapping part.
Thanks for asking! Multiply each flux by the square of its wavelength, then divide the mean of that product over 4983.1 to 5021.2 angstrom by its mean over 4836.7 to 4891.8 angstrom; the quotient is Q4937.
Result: 1.08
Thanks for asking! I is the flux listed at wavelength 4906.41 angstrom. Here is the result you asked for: 2.08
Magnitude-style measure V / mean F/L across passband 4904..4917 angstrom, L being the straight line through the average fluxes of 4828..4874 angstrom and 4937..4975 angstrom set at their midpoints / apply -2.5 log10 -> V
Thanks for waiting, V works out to -0.04 mag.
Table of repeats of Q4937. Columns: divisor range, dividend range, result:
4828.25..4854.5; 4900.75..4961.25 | 1.08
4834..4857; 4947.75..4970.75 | 1.12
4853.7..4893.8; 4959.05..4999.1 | 1.10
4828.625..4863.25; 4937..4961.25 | 1.14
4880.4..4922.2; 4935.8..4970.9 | 1.05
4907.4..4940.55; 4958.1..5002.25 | 1.01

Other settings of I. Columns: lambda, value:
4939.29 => 2.03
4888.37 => 1.78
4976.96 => 1.9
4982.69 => 1.66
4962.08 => 2.12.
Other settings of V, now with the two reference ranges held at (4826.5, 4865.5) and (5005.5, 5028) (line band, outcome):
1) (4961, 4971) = -0.08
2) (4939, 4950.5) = -0.09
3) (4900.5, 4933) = -0.06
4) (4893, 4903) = -0.09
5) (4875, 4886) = -0.04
